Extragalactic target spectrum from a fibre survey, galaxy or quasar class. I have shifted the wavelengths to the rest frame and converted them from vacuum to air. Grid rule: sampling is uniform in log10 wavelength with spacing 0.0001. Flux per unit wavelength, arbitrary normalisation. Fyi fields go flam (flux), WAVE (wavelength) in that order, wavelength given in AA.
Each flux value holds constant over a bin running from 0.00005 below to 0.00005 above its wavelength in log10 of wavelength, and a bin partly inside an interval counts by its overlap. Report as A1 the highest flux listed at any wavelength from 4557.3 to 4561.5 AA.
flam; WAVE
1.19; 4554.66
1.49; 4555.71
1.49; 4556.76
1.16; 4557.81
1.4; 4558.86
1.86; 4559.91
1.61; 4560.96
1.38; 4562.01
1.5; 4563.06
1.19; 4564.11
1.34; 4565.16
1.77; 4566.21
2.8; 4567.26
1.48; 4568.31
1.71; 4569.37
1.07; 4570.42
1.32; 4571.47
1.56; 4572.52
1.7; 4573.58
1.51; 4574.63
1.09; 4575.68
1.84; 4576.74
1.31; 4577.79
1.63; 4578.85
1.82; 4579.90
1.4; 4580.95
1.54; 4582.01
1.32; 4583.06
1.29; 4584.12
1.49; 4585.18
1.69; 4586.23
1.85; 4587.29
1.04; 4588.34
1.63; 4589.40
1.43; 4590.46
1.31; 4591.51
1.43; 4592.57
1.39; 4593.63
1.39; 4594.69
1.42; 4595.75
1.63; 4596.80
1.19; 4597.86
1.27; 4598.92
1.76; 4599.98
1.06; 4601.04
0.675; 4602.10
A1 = 1.86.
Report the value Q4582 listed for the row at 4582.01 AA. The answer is 1.54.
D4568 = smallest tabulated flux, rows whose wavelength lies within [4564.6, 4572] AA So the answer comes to 1.07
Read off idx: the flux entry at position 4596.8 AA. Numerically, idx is 1.63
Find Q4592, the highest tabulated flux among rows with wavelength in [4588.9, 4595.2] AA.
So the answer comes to 1.63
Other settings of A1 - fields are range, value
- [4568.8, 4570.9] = 1.71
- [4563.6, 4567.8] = 2.8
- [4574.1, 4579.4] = 1.84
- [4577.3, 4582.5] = 1.82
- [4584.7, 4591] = 1.85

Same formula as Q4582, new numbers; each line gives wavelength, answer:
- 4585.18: 1.49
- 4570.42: 1.07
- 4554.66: 1.19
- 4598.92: 1.27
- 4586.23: 1.69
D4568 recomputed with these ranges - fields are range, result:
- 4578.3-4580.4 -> 1.63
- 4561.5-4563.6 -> 1.38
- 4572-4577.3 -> 1.09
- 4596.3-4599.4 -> 1.19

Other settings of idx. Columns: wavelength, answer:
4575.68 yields 1.09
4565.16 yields 1.34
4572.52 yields 1.56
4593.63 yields 1.39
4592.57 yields 1.43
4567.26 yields 2.8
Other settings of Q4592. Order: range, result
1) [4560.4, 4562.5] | 1.61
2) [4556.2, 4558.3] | 1.49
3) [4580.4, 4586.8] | 1.69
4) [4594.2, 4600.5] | 1.76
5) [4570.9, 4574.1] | 1.7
